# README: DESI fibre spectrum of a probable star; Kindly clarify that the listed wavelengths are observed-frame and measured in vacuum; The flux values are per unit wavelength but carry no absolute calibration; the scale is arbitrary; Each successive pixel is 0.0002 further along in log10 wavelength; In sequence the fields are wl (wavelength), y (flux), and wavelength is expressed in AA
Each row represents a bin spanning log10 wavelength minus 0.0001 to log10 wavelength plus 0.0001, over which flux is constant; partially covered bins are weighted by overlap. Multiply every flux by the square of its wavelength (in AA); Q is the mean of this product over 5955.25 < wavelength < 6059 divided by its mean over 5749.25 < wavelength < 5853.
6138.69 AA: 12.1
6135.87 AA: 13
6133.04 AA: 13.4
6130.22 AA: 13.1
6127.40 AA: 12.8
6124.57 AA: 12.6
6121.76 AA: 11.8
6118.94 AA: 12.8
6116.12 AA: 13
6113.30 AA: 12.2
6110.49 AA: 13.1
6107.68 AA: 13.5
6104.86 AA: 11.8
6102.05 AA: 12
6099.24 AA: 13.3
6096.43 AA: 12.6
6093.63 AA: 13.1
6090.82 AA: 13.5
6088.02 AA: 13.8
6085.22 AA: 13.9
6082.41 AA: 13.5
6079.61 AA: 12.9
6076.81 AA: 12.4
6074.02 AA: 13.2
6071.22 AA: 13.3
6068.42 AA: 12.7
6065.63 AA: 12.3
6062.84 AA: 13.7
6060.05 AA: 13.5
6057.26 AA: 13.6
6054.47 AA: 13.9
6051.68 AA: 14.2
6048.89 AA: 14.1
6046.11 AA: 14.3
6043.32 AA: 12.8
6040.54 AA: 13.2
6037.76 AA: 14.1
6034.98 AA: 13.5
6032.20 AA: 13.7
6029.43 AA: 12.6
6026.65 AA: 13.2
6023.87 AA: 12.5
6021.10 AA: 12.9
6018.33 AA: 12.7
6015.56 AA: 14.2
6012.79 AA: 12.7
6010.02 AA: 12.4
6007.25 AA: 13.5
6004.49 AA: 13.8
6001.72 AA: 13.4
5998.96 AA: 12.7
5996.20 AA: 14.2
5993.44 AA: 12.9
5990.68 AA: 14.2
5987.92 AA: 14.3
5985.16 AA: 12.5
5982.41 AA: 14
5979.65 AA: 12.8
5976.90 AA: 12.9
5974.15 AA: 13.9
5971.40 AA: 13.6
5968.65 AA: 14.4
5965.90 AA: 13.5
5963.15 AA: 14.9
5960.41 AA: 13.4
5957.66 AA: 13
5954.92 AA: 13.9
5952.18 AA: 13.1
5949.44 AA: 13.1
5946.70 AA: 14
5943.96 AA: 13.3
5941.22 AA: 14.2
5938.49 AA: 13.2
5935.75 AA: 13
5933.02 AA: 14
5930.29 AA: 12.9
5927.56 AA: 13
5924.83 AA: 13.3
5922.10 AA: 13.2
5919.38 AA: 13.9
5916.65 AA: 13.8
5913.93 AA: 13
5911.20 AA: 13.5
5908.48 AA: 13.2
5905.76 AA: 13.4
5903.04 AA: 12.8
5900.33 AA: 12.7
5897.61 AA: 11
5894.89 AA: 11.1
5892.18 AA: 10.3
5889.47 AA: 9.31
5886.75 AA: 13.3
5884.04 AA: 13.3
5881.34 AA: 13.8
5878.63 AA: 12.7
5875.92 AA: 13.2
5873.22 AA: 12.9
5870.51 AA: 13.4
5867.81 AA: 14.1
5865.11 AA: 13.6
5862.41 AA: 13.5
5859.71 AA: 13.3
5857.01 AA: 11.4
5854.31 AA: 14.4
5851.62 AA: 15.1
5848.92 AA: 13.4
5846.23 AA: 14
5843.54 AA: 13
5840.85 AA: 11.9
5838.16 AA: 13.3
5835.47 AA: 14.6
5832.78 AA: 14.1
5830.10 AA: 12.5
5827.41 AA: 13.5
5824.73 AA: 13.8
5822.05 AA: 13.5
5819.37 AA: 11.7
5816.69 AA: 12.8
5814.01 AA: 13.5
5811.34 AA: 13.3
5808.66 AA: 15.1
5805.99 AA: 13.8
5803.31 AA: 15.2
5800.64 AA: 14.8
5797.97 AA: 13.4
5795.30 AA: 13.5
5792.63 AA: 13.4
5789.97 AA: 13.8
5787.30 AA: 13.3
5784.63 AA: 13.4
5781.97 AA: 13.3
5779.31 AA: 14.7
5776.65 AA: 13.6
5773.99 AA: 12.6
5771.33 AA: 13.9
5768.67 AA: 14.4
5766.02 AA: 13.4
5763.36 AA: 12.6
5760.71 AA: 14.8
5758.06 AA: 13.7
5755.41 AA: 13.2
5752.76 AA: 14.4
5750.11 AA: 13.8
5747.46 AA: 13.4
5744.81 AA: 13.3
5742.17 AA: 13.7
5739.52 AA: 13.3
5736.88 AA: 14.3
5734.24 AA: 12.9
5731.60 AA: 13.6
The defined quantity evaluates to 1.06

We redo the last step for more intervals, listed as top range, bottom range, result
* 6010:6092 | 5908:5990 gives 1.02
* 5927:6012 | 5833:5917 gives 1.07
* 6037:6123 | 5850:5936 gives 1.08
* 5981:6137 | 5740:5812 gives 1.05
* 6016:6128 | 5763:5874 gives 1.05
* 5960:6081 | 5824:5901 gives 1.09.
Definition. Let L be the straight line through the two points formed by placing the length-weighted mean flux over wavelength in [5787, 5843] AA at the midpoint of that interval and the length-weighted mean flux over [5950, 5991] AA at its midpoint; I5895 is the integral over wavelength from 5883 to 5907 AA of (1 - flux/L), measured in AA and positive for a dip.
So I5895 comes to 3.0 AA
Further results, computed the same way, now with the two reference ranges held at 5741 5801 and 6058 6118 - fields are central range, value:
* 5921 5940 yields 0.14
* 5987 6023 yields -0.46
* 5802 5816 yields -0.55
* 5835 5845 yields 0.32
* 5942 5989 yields -1.08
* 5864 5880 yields 0.16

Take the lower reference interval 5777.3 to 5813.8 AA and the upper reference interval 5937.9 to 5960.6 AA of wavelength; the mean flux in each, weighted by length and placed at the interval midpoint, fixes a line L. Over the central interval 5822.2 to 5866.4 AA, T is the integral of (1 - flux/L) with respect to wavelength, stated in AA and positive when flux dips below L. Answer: 1.0 AA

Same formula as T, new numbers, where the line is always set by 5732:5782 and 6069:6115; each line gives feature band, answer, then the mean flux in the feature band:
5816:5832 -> 0.6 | 13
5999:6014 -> 0.0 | 13.1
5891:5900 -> 1.6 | 11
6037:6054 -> -0.9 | 13.8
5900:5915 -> 0.3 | 13.1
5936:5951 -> -0.3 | 13.5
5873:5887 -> 0.2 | 13.2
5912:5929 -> 0.0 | 13.4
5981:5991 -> -0.4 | 13.7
